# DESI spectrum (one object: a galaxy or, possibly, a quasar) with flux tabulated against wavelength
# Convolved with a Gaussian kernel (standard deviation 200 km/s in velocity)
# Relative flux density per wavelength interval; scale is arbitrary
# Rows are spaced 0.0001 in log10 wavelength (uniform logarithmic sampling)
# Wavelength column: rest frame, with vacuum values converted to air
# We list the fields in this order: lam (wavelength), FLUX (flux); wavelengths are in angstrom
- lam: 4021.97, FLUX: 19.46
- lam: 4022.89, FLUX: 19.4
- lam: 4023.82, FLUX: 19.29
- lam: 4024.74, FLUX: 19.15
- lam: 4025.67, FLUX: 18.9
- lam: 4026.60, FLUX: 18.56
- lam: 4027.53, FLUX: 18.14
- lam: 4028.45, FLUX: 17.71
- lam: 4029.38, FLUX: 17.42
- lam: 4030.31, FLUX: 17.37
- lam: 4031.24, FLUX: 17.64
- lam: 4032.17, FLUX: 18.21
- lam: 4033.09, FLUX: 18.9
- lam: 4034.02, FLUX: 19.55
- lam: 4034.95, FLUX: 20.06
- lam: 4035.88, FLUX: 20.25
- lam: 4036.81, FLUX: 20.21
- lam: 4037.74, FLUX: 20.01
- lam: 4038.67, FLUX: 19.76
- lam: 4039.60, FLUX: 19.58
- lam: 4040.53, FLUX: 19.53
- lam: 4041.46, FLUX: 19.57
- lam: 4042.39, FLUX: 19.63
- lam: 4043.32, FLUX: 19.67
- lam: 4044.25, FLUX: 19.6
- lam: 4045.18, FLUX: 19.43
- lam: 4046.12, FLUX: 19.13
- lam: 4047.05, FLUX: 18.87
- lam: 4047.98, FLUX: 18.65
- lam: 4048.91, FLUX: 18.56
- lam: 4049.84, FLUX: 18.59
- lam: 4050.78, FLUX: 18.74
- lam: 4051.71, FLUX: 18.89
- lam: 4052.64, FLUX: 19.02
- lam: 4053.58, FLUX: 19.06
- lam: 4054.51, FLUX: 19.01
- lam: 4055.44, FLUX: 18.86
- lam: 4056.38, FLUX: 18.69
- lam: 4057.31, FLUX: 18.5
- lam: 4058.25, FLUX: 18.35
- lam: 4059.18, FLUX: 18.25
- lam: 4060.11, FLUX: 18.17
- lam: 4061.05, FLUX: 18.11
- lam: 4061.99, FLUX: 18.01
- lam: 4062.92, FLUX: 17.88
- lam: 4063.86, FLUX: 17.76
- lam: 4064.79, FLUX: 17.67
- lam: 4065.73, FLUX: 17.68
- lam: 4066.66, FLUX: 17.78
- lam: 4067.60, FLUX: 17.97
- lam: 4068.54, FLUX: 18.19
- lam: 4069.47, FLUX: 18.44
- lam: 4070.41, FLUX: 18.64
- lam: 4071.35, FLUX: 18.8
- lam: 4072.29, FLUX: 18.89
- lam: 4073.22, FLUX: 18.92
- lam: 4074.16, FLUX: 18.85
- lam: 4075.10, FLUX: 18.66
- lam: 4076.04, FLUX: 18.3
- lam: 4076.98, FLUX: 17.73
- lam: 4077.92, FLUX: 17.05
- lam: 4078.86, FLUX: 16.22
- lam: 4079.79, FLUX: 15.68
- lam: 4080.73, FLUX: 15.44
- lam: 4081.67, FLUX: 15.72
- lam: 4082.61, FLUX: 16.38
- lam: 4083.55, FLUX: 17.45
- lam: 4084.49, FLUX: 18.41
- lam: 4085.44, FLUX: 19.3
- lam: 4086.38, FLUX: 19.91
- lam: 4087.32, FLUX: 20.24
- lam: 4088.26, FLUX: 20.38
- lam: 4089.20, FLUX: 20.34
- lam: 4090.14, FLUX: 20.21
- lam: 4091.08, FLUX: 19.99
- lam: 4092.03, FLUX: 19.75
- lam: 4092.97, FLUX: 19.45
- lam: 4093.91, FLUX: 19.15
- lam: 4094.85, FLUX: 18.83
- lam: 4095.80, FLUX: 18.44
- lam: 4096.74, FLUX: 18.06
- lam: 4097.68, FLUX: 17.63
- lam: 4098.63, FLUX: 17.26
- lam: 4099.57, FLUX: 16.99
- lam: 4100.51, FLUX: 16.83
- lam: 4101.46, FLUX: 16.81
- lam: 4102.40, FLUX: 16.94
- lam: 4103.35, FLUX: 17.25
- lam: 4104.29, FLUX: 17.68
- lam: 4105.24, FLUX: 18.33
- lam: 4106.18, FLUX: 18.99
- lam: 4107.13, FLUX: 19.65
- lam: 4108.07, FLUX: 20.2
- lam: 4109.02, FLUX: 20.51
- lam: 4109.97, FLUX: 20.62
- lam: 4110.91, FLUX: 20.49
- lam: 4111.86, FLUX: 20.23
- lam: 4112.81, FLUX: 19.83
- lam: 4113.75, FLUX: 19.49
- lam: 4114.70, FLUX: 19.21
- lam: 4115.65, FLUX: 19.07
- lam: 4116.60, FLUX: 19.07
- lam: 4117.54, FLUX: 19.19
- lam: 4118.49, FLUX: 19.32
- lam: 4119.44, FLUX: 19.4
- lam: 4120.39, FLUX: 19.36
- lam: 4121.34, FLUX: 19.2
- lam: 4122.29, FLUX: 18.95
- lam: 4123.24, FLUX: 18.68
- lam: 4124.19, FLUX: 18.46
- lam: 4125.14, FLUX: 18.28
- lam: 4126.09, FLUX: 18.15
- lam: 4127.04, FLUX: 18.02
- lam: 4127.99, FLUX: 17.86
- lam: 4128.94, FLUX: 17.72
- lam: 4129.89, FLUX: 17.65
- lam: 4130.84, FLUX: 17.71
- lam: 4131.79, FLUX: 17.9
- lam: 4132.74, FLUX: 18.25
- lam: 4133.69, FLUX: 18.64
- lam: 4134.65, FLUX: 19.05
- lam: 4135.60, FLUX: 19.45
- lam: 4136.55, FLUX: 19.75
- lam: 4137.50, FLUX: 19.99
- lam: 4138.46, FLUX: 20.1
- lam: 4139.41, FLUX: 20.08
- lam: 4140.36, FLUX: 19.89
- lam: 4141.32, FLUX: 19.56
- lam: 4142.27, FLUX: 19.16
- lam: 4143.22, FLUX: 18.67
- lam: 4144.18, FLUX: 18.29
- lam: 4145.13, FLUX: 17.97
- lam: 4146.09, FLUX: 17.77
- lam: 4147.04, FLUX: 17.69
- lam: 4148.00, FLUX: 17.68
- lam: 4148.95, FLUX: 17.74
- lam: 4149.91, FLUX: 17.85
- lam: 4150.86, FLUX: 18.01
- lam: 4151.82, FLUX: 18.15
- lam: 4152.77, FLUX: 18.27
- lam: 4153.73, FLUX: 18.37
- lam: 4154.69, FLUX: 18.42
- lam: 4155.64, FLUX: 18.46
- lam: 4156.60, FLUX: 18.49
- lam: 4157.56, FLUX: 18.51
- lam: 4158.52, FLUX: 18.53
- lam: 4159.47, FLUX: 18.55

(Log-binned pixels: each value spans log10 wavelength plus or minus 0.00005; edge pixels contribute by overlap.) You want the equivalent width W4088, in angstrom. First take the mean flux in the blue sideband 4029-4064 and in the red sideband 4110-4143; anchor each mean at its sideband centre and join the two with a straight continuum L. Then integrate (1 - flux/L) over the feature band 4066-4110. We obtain 1.47 angstrom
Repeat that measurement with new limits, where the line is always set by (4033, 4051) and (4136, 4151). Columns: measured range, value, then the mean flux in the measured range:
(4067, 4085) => 1.44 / 17.7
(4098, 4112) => 0.36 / 18.5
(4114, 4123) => -0.12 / 19.2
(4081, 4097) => 0.18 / 18.9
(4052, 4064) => 0.54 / 18.5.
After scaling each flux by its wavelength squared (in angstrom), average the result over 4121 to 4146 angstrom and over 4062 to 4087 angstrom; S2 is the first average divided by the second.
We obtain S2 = 1.08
